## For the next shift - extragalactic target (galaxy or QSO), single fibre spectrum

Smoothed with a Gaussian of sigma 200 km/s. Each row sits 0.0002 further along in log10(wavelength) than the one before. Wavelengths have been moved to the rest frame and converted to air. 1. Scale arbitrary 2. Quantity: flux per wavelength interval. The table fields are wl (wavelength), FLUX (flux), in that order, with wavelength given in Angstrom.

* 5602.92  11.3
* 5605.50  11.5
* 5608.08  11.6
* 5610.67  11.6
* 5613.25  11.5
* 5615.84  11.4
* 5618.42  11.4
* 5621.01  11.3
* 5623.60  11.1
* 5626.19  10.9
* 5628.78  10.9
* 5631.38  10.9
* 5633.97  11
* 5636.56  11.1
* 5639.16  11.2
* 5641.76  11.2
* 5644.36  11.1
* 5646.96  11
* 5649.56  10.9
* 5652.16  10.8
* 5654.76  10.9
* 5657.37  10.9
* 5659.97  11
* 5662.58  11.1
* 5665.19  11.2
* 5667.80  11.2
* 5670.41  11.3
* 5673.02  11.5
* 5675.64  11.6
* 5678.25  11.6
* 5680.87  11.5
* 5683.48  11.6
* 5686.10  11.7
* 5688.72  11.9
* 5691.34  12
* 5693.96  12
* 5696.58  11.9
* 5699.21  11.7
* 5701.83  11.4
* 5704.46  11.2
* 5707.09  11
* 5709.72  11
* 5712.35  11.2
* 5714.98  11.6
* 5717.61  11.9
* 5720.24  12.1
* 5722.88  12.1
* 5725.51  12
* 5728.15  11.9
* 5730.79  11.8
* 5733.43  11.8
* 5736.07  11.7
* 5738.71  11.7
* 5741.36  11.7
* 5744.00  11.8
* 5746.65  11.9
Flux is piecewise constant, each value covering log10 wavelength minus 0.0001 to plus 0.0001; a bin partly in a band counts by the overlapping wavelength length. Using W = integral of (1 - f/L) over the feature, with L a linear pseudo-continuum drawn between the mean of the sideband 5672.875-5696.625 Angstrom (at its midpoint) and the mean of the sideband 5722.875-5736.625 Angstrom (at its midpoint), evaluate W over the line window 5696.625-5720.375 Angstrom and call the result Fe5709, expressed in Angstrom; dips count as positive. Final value 0.7 Angstrom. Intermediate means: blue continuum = 11.7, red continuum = 11.9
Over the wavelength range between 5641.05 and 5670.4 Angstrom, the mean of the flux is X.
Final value 11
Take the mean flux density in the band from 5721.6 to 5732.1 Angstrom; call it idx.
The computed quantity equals 12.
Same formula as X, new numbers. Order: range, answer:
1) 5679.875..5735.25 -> 11.7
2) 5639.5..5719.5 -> 11.4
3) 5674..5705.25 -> 11.7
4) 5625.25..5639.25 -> 11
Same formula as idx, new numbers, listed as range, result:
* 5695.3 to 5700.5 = 11.8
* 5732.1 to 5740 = 11.7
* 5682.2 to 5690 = 11.7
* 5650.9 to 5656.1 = 10.8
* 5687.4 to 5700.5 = 11.9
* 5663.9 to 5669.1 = 11.2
